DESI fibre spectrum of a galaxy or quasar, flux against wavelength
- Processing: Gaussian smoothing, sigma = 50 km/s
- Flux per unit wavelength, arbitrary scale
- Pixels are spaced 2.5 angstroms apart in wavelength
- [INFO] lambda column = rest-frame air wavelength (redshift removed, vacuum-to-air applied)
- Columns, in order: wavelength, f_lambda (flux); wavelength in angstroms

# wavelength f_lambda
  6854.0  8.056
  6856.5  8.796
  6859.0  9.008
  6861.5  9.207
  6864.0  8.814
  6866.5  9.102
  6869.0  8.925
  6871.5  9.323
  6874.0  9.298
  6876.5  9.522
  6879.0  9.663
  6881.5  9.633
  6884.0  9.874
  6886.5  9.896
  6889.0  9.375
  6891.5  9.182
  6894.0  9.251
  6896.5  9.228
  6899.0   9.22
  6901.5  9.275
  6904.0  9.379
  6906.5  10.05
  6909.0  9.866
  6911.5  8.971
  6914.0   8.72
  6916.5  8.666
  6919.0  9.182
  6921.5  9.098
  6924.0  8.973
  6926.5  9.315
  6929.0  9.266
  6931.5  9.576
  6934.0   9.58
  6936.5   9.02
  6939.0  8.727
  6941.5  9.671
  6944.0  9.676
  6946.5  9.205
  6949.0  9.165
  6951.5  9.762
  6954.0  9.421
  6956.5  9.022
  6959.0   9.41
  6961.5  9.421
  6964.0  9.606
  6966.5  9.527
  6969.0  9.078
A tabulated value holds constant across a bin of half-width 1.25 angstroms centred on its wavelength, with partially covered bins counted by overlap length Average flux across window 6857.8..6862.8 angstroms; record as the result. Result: 9.11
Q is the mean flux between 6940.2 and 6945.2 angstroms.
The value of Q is 9.66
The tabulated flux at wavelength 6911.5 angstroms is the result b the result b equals 8.971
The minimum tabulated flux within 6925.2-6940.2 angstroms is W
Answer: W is 8.727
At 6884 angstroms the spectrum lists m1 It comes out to 9.874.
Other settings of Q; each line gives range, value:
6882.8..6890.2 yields 9.72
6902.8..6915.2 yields 9.4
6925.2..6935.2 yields 9.43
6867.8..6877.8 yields 9.27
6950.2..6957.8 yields 9.4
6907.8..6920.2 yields 9.08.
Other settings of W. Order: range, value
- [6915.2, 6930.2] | 8.666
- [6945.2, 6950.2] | 9.165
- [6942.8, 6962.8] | 9.022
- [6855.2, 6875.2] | 8.796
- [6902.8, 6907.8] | 9.379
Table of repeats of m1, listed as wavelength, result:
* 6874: 9.298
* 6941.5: 9.671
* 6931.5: 9.576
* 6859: 9.008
